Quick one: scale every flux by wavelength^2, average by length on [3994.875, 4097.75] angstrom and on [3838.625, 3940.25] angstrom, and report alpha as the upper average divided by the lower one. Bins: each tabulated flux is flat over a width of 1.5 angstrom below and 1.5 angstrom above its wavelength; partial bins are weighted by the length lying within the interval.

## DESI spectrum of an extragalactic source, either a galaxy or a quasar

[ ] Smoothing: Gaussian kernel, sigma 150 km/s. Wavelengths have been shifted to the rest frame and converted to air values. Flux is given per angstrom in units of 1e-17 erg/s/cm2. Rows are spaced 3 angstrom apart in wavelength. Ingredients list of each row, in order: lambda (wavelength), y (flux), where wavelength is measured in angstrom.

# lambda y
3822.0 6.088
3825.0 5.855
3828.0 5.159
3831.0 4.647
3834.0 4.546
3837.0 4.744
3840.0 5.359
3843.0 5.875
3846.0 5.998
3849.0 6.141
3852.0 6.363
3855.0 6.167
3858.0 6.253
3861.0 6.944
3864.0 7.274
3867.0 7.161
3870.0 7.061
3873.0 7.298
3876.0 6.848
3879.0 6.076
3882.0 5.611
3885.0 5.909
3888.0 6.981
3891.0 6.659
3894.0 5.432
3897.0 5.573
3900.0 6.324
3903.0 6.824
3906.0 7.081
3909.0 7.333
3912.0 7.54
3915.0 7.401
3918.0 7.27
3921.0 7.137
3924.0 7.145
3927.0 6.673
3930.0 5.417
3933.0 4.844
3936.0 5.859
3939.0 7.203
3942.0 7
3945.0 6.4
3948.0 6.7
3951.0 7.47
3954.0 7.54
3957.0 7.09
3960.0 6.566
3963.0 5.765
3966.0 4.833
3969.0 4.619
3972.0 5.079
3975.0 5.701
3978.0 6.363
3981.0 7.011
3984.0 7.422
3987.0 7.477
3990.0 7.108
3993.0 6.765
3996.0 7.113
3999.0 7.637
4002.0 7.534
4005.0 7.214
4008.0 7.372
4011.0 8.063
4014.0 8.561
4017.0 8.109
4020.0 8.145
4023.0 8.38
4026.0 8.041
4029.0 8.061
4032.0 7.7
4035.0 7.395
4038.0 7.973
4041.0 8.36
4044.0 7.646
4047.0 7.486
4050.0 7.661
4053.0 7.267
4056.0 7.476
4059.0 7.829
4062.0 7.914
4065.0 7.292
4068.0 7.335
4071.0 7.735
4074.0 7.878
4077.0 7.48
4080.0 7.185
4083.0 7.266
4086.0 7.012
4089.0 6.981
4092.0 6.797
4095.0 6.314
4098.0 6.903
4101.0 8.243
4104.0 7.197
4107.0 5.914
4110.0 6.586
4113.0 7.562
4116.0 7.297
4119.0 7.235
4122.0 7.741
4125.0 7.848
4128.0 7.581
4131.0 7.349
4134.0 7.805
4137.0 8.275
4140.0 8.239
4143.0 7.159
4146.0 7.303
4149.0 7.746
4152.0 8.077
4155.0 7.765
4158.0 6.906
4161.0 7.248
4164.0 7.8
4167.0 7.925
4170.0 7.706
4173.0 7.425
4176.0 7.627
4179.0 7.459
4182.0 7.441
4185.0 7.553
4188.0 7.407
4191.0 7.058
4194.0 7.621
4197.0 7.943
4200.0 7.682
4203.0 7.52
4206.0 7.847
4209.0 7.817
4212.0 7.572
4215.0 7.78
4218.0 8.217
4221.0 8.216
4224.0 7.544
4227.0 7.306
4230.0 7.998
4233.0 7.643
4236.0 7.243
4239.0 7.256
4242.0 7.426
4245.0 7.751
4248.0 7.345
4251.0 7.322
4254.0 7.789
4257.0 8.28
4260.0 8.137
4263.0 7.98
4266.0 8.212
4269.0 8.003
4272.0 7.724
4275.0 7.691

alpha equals 1.3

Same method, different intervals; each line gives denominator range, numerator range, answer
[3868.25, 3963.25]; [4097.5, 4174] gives 1.26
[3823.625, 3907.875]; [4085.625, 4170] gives 1.37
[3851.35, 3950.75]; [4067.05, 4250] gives 1.29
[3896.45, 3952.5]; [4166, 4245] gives 1.30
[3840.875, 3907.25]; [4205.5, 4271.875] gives 1.44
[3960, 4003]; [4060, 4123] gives 1.18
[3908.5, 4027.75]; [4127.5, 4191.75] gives 1.20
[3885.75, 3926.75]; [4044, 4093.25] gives 1.18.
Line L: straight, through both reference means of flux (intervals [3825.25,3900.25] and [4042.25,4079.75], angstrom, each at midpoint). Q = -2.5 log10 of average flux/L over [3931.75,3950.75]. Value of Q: 0.042 mag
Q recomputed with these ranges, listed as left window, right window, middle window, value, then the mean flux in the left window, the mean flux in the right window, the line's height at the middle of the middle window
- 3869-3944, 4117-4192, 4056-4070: -0.05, 6.58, 7.59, 7.21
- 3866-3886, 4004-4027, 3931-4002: 0.15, 6.57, 8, 7.5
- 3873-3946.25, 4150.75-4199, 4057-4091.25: -0.04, 6.54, 7.56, 7.17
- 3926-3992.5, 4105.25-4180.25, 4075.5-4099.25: 0.03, 6.37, 7.5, 7.16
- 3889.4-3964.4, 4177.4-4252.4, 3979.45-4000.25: -0.05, 6.65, 7.6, 6.86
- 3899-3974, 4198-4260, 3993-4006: -0.08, 6.52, 7.69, 6.77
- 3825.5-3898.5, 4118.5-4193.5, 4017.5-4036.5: -0.15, 6.08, 7.59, 6.93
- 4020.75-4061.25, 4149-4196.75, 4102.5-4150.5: 0.03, 7.8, 7.55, 7.64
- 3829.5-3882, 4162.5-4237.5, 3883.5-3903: 0.02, 6.15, 7.65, 6.31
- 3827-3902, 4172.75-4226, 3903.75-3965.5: -0.05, 6.11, 7.65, 6.43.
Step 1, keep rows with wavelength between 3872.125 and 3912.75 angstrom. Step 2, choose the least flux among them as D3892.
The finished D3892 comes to 5.432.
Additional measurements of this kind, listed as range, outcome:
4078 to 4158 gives 5.914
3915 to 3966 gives 4.833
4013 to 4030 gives 8.041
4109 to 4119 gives 6.586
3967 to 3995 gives 4.619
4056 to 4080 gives 7.185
